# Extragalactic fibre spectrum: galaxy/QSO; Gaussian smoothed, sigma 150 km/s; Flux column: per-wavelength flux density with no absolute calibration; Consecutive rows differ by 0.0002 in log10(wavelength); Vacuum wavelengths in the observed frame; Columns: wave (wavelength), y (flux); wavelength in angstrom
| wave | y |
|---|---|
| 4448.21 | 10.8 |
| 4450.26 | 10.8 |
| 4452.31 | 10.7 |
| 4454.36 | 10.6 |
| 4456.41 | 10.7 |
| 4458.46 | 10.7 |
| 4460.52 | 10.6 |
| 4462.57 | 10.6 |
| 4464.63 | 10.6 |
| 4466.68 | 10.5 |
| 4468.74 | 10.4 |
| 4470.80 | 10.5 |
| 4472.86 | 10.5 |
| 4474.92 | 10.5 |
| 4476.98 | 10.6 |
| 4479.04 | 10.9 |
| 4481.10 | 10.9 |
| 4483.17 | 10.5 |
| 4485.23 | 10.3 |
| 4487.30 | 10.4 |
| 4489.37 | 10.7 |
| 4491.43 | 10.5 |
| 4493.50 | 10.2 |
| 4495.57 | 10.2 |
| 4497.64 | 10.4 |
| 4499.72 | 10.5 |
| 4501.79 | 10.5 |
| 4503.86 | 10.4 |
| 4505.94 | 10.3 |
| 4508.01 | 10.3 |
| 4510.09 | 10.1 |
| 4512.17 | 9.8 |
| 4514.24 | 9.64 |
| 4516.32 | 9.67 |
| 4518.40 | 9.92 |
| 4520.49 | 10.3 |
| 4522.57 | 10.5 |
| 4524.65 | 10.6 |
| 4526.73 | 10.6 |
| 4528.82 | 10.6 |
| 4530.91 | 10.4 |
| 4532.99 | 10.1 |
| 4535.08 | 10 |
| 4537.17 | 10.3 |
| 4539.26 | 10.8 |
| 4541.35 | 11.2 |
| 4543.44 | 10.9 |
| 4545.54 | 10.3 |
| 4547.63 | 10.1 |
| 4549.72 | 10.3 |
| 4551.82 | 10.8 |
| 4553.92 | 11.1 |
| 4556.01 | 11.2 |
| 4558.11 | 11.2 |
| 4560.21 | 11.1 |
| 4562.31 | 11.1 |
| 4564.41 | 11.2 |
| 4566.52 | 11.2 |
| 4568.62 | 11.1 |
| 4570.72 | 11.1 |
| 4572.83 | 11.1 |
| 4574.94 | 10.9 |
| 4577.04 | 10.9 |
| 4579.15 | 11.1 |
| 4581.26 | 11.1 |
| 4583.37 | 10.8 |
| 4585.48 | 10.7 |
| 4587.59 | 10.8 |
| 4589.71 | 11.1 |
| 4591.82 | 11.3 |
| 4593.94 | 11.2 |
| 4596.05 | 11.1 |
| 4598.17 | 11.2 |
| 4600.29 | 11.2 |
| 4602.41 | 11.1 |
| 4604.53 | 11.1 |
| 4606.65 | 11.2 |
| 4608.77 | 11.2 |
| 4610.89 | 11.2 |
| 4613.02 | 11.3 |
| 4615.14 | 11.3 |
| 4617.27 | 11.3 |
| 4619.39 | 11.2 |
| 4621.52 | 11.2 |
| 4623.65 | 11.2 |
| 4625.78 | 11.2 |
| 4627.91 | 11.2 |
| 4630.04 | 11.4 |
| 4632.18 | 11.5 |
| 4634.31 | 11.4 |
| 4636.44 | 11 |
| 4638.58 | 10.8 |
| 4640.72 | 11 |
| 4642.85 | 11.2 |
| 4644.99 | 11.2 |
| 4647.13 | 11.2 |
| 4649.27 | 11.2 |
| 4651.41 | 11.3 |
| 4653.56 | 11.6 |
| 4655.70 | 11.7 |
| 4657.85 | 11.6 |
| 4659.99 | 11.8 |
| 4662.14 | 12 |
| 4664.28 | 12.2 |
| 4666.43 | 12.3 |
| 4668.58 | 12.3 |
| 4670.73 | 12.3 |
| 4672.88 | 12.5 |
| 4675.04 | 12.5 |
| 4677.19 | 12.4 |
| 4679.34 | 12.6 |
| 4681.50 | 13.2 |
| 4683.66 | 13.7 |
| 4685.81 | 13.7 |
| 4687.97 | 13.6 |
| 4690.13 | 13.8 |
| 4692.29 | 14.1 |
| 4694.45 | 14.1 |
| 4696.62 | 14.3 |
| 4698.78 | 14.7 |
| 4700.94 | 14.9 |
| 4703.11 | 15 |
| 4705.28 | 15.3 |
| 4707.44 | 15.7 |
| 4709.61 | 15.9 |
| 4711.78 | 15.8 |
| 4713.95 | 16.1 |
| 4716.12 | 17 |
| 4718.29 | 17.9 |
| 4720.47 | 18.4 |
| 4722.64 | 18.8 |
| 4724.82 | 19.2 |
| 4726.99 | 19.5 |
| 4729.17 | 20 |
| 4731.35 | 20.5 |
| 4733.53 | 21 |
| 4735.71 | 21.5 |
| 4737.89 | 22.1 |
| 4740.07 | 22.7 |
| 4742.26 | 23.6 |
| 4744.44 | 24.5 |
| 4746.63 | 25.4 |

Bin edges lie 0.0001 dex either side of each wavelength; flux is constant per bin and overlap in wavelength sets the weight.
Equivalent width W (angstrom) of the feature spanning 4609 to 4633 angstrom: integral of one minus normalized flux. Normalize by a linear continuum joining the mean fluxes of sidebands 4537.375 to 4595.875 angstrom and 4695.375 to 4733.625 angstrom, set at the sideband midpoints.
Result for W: 3.52 angstrom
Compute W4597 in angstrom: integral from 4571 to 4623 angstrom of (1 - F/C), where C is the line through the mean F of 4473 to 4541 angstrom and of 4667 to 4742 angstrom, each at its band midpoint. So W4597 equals 7.6 angstrom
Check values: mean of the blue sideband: 10.4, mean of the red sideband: 16.2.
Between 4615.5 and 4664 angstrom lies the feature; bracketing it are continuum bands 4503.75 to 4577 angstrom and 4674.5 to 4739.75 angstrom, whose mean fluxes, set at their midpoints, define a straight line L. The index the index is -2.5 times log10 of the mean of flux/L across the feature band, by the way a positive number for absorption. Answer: 0.23 mag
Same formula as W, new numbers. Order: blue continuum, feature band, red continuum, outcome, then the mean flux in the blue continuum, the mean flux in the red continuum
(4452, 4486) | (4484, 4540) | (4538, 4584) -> 2.39 angstrom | 10.6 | 10.9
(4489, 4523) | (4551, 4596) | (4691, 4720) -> 3.52 angstrom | 10.2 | 15.5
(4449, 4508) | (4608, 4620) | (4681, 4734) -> 2.29 angstrom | 10.5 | 16.2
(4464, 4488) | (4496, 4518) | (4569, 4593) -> 1.09 angstrom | 10.6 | 11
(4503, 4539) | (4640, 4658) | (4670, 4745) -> 4.06 angstrom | 10.2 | 16.6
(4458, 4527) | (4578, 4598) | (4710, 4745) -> 4.47 angstrom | 10.4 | 19.8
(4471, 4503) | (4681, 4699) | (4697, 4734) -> 2.87 angstrom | 10.5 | 17.3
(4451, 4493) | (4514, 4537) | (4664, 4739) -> 3.02 angstrom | 10.6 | 15.7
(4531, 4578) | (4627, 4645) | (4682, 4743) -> 3.71 angstrom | 10.8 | 17.2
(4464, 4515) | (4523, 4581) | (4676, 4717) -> 4.25 angstrom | 10.4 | 14.5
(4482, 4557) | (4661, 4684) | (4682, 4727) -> 3.51 angstrom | 10.4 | 15.7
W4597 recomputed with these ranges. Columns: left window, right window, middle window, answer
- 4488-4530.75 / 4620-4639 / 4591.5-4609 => -0.3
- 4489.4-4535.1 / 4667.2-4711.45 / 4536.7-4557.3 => 0.5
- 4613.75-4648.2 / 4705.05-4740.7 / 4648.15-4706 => 7.7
